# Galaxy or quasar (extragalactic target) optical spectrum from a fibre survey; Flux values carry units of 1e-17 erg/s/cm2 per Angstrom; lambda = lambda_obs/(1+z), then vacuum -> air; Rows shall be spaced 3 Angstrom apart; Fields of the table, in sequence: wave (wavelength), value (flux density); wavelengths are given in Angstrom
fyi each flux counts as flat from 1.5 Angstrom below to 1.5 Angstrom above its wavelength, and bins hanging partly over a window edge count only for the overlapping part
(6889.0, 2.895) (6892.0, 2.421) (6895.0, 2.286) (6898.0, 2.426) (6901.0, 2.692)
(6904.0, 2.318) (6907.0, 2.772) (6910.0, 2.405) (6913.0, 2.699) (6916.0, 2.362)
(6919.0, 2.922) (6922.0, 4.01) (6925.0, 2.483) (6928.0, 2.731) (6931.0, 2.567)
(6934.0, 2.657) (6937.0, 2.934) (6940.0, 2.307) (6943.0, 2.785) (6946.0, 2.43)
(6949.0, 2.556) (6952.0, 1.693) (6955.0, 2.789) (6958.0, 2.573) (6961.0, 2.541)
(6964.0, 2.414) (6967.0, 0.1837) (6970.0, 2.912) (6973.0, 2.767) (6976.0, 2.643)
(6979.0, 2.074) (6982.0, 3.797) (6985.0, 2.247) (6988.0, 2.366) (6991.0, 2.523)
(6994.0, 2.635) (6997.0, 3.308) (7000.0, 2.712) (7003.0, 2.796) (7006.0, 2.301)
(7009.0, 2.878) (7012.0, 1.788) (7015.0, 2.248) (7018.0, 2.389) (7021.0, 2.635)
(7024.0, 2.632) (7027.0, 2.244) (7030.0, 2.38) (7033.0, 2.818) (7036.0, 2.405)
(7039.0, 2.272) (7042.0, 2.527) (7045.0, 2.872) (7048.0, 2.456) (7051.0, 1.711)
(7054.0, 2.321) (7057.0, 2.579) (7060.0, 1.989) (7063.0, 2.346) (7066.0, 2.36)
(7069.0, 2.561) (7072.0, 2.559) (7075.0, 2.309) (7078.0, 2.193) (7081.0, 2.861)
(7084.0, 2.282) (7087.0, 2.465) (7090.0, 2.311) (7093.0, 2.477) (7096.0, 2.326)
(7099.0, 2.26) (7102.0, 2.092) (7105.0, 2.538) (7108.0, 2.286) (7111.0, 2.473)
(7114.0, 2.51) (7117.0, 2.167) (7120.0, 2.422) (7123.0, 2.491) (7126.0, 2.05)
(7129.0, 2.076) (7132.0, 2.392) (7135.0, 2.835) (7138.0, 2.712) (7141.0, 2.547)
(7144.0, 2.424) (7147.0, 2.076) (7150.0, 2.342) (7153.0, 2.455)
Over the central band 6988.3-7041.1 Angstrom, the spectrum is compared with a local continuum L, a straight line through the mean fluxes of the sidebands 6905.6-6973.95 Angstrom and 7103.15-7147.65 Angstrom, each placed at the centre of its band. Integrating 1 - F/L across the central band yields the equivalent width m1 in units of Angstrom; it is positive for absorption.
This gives -0.8 Angstrom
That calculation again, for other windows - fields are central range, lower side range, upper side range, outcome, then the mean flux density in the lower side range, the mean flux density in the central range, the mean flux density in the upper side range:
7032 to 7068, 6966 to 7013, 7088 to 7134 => 0.7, 2.53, 2.38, 2.33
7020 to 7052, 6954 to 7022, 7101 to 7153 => 0.0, 2.5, 2.46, 2.38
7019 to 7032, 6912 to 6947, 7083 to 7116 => 0.2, 2.75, 2.48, 2.36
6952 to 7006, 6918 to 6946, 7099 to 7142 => 3.6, 2.8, 2.52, 2.39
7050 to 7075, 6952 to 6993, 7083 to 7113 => 0.6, 2.42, 2.32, 2.35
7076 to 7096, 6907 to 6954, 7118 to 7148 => 0.3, 2.64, 2.42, 2.4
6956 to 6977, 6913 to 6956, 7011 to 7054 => 2.3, 2.66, 2.29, 2.39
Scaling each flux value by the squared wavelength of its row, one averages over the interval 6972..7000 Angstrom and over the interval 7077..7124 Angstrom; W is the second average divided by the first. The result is 0.9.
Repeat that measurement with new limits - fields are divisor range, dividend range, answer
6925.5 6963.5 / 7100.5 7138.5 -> 0.98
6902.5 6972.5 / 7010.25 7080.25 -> 0.97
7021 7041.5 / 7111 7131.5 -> 0.96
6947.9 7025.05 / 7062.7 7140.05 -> 1.00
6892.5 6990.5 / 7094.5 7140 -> 0.98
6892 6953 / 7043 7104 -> 0.95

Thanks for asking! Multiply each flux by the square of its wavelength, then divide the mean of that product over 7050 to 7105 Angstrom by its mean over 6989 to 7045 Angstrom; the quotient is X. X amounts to 0.9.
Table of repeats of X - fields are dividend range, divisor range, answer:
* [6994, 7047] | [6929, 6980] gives 1.08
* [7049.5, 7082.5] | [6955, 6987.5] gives 0.99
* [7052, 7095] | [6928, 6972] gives 1.03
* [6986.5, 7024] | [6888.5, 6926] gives 0.98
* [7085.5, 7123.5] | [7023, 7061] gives 1.00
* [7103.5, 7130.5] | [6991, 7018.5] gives 0.94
